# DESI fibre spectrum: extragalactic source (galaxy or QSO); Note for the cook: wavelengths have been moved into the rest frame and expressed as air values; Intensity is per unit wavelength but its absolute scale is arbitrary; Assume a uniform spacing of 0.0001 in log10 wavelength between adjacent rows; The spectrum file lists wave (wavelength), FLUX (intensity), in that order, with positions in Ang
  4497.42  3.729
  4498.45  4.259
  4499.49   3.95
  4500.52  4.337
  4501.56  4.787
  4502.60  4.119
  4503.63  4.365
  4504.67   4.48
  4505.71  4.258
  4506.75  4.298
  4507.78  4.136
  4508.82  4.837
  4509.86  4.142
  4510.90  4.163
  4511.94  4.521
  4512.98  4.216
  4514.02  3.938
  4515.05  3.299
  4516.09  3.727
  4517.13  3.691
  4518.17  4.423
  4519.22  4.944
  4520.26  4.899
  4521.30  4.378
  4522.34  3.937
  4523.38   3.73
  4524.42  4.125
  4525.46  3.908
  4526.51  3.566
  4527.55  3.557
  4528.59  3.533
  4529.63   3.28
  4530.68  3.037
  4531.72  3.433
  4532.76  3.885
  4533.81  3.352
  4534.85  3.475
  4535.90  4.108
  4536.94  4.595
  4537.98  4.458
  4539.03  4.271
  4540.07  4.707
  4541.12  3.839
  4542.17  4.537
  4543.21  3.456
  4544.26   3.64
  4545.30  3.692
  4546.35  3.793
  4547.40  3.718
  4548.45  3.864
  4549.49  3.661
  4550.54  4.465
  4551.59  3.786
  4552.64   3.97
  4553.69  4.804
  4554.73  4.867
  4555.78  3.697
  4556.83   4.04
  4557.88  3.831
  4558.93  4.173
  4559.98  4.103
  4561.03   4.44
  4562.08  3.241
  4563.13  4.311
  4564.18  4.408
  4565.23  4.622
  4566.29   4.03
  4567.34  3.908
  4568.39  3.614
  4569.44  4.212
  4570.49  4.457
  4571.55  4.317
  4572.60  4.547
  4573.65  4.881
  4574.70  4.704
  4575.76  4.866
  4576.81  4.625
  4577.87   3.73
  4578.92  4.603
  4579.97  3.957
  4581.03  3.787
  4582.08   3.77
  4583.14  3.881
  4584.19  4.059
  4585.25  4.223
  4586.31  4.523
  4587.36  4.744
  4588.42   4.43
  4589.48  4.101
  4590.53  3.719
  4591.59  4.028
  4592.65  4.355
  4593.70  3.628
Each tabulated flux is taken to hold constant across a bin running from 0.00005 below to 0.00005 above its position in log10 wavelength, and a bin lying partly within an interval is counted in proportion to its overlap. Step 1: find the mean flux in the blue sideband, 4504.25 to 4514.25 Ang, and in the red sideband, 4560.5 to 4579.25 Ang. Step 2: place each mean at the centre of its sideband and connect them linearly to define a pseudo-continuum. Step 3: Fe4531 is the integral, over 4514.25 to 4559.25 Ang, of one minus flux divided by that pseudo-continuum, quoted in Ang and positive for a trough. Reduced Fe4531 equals 3.6 Ang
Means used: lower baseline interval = 4.31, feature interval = 3.96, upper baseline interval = 4.3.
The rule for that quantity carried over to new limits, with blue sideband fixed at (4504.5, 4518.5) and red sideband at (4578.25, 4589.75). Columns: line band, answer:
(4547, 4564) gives 0.4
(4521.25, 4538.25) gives 1.6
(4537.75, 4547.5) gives 0.4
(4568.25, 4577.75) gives -0.7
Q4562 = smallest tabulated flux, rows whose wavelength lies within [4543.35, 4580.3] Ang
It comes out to 3.241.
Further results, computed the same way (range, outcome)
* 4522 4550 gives 3.037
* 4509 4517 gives 3.299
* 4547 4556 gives 3.661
